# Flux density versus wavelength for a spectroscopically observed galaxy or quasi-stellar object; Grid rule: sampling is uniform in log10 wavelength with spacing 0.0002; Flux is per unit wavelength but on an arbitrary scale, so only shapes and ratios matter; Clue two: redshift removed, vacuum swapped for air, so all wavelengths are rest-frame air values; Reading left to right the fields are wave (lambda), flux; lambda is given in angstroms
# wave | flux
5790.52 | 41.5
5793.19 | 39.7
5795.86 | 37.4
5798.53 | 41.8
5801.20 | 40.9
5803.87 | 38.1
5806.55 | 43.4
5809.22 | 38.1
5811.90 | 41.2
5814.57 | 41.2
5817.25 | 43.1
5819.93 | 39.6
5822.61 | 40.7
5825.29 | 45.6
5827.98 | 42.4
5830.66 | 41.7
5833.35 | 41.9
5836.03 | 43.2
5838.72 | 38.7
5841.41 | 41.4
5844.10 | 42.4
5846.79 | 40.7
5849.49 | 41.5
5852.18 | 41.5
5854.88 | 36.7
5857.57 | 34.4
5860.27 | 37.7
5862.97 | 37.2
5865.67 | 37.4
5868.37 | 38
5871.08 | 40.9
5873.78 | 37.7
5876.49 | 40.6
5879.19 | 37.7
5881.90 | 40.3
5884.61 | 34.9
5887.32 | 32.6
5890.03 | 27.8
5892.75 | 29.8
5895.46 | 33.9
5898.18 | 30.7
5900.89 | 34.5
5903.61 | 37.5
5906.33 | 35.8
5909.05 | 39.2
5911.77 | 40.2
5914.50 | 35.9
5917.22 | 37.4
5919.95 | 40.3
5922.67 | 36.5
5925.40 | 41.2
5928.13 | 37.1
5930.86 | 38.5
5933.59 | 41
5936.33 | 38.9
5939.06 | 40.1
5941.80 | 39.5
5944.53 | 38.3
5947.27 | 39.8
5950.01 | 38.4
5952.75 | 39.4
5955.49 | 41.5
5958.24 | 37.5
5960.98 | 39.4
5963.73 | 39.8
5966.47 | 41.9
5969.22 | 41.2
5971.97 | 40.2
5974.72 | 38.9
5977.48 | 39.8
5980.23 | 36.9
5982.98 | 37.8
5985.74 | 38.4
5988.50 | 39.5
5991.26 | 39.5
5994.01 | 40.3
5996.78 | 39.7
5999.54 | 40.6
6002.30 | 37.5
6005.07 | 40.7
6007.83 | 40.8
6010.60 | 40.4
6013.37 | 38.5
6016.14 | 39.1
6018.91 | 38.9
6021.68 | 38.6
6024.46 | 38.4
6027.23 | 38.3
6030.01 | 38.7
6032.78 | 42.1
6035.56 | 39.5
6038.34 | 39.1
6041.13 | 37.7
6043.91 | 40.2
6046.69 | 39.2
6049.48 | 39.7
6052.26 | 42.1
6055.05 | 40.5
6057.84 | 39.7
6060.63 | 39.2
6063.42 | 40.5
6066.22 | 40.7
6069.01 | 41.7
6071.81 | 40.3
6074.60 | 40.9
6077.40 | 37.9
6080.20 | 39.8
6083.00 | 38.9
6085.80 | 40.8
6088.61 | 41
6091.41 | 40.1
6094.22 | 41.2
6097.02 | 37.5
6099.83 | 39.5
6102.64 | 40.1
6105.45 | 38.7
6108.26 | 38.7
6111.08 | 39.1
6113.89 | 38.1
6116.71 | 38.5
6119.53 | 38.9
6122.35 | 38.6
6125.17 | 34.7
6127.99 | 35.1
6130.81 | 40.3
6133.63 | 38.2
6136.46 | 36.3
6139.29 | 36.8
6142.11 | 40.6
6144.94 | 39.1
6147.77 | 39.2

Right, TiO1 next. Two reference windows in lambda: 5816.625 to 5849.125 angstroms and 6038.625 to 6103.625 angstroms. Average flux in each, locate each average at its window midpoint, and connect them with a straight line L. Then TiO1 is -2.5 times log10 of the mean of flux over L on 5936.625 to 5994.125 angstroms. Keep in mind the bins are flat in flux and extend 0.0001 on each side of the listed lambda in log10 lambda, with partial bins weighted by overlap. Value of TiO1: 0.036 mag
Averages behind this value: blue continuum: 41.7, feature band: 39.4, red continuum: 39.9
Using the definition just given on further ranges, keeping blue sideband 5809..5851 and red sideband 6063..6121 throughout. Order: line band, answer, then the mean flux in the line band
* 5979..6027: 0.03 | 39.1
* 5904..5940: 0.06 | 38.6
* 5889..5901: 0.30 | 31.1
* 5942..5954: 0.05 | 39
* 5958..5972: 0.01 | 40.2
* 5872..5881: 0.06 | 38.9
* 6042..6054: -0.01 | 40.2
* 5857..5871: 0.11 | 37.4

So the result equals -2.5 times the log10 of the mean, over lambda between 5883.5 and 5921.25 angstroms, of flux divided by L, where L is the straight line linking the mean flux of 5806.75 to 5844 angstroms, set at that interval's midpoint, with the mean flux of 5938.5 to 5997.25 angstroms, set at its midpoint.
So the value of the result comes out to 0.15 mag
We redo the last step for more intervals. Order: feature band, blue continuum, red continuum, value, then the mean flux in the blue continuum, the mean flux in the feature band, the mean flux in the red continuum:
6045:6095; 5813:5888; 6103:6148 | -0.05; 39.8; 40.2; 38.2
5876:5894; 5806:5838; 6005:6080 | 0.19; 41.8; 34.6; 39.7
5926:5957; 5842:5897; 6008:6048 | -0.03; 37.2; 39.4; 39.2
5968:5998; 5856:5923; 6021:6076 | -0.02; 36.4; 39.3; 39.9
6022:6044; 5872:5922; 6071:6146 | -0.04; 36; 39.2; 38.9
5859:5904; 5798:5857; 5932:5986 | 0.13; 41.1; 35.8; 39.4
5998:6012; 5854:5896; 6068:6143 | -0.06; 36.1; 40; 38.9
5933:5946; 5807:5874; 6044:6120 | 0.02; 40.3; 39.5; 39.8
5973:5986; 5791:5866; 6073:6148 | 0.03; 40.4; 38.4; 38.8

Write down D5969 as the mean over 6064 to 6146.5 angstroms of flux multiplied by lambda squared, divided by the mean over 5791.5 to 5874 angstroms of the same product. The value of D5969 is 1.06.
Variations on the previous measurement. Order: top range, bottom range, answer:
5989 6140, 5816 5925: 1.10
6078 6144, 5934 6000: 1.03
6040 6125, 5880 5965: 1.12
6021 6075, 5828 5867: 1.07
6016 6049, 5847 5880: 1.08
